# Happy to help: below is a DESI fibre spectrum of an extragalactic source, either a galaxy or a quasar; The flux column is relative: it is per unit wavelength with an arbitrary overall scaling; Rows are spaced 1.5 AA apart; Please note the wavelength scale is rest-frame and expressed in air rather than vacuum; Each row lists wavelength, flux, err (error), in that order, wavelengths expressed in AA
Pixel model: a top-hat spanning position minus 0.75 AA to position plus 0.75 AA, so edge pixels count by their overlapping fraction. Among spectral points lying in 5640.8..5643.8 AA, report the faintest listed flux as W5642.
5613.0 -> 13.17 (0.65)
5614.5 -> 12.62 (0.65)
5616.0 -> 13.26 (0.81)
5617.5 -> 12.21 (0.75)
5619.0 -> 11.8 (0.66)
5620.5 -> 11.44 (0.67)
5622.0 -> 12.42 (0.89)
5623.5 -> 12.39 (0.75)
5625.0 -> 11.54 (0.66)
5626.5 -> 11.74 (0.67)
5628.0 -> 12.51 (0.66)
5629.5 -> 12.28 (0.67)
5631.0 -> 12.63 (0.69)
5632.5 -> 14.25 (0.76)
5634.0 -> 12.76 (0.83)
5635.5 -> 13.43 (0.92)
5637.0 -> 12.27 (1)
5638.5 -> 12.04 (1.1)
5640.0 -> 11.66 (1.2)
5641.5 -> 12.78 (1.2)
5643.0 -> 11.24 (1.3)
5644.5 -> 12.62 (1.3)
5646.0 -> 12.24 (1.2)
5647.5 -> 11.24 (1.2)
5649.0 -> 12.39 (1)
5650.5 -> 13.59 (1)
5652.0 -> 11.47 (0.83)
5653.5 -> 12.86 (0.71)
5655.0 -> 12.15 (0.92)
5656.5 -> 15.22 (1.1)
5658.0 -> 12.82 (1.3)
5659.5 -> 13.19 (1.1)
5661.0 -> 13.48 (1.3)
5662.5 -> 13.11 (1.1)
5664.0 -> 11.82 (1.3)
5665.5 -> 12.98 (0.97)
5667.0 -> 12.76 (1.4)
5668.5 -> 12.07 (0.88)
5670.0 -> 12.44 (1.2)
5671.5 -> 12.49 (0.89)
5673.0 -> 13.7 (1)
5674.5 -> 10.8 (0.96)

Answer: 11.24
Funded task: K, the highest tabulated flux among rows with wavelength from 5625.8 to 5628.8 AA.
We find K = 12.51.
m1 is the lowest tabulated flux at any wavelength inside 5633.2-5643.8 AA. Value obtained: 11.24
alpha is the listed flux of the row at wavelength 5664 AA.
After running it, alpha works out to 11.82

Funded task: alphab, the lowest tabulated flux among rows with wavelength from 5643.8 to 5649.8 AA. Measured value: 11.24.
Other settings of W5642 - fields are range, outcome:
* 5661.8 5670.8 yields 11.82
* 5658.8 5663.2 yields 13.11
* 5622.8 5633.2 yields 11.54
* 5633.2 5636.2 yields 12.76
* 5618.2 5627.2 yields 11.44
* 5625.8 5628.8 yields 11.74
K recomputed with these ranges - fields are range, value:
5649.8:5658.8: 15.22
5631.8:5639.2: 14.25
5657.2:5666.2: 13.48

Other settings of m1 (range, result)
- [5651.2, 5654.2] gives 11.47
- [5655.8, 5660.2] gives 12.82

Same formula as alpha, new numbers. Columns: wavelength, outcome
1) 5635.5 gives 13.43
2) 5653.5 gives 12.86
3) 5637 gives 12.27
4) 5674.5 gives 10.8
